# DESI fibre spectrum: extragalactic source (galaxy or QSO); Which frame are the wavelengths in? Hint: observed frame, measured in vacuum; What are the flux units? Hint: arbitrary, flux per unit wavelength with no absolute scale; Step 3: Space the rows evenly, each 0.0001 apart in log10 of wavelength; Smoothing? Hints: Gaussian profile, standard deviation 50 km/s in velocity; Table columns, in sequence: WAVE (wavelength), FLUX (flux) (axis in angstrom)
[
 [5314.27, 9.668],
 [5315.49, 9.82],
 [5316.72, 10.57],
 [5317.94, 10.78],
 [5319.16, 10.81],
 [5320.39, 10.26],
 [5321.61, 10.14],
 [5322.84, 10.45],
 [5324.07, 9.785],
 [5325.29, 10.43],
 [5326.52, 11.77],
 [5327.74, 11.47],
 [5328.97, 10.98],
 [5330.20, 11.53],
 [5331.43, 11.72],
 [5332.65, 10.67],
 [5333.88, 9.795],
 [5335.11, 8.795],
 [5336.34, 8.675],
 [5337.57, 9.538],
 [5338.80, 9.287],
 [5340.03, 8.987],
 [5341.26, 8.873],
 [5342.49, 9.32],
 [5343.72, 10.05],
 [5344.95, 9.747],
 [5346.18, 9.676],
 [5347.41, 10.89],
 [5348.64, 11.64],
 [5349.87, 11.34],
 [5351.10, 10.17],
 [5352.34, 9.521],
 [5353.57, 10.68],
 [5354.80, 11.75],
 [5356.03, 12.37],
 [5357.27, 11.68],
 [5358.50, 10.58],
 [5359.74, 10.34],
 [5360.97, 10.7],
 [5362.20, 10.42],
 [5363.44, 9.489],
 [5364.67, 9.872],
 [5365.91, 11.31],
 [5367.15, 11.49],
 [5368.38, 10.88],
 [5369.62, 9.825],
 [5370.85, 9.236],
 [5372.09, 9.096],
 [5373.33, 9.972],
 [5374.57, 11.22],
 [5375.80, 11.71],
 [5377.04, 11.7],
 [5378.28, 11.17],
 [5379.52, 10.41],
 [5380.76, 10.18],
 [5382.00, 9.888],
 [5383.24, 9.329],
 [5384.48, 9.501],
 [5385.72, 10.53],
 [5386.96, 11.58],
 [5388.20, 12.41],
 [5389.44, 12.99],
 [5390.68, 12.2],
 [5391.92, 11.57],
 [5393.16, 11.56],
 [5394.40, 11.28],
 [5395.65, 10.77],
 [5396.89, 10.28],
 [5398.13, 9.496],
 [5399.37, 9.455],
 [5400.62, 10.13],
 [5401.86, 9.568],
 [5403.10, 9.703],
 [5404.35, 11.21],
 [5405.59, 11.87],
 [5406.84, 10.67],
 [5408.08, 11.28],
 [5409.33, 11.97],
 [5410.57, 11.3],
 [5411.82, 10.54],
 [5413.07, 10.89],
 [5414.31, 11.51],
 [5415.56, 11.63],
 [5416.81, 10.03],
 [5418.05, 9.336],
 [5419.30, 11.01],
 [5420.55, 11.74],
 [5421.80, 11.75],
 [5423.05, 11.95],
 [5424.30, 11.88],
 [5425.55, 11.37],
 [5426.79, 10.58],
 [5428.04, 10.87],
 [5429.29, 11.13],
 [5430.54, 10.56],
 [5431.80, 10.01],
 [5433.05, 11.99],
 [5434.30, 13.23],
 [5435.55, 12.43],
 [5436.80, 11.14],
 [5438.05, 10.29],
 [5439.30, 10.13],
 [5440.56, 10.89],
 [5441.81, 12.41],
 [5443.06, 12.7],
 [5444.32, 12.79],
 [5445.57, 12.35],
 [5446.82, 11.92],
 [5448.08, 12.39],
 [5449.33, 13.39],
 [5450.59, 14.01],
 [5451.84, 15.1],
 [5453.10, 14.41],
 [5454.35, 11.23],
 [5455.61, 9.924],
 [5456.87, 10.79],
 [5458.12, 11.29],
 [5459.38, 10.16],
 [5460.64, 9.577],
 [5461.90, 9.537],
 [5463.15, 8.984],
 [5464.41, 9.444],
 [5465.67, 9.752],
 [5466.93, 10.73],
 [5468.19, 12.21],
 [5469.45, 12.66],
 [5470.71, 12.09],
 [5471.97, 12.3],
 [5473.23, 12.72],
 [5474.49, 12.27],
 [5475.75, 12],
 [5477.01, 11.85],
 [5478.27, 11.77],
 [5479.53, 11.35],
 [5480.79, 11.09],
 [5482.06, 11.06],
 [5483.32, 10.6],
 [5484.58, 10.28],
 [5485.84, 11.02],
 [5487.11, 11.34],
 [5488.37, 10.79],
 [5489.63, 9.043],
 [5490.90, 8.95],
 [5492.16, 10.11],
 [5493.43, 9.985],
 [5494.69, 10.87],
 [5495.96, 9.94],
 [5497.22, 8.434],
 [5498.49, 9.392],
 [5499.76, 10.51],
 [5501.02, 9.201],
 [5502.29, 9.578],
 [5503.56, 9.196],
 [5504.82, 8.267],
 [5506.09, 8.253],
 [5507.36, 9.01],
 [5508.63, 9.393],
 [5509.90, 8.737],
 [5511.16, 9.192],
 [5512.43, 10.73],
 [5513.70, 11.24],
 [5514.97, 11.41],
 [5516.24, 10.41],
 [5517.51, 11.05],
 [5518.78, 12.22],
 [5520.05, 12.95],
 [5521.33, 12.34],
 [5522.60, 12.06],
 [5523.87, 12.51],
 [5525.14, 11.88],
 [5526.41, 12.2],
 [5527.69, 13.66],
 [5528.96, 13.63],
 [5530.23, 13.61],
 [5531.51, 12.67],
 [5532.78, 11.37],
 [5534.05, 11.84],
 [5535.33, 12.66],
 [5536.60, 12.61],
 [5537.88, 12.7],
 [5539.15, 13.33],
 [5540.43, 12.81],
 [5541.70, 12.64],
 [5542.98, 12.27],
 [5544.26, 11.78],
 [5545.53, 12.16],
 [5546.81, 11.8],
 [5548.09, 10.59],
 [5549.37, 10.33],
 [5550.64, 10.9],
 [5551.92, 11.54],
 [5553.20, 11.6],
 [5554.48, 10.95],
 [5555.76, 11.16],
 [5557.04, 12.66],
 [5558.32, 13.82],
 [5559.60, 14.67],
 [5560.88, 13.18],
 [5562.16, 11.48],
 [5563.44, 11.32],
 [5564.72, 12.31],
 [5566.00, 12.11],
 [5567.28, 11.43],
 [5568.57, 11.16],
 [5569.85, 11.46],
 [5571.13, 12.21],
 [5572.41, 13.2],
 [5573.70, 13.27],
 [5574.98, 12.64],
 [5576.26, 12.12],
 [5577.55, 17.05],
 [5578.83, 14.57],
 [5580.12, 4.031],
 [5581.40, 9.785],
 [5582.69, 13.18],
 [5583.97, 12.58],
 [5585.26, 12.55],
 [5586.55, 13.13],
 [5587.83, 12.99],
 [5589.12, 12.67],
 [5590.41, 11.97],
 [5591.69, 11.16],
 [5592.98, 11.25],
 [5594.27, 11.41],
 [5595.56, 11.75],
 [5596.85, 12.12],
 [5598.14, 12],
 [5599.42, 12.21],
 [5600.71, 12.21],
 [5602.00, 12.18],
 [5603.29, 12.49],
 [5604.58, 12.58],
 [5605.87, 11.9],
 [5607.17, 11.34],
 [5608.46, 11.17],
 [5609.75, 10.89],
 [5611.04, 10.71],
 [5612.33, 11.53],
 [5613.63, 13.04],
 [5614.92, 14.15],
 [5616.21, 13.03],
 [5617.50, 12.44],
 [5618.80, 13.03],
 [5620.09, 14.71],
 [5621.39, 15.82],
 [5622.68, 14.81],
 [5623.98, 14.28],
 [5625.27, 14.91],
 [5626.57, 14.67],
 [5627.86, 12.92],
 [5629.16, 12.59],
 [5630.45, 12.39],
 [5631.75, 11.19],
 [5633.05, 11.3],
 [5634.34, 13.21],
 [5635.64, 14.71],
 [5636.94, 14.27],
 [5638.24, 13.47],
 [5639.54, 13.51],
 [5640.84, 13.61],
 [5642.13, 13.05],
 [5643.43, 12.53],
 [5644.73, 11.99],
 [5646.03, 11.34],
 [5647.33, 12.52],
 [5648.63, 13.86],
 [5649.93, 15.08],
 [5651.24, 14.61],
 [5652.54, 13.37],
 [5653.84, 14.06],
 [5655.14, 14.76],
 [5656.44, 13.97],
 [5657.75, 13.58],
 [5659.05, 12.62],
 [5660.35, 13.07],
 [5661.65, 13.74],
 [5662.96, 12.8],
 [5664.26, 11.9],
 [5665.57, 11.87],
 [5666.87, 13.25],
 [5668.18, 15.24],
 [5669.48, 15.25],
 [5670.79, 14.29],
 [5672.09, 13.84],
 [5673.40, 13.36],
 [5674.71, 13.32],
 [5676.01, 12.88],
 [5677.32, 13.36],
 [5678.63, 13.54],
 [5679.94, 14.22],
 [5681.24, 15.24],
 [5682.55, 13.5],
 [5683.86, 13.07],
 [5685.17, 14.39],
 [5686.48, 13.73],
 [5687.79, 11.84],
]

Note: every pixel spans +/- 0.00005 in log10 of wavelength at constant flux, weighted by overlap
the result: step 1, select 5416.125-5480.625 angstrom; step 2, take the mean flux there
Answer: 11.5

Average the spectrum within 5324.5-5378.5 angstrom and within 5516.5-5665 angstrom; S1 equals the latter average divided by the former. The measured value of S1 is 1.2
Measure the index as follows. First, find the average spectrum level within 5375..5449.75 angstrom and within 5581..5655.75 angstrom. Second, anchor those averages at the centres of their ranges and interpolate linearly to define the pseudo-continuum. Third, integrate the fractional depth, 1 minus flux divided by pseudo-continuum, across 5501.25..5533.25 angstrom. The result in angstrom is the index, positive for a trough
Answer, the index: 2.5 angstrom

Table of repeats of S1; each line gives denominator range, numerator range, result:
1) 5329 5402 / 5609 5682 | 1.27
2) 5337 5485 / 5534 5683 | 1.16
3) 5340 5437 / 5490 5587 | 1.06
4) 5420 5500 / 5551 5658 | 1.13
